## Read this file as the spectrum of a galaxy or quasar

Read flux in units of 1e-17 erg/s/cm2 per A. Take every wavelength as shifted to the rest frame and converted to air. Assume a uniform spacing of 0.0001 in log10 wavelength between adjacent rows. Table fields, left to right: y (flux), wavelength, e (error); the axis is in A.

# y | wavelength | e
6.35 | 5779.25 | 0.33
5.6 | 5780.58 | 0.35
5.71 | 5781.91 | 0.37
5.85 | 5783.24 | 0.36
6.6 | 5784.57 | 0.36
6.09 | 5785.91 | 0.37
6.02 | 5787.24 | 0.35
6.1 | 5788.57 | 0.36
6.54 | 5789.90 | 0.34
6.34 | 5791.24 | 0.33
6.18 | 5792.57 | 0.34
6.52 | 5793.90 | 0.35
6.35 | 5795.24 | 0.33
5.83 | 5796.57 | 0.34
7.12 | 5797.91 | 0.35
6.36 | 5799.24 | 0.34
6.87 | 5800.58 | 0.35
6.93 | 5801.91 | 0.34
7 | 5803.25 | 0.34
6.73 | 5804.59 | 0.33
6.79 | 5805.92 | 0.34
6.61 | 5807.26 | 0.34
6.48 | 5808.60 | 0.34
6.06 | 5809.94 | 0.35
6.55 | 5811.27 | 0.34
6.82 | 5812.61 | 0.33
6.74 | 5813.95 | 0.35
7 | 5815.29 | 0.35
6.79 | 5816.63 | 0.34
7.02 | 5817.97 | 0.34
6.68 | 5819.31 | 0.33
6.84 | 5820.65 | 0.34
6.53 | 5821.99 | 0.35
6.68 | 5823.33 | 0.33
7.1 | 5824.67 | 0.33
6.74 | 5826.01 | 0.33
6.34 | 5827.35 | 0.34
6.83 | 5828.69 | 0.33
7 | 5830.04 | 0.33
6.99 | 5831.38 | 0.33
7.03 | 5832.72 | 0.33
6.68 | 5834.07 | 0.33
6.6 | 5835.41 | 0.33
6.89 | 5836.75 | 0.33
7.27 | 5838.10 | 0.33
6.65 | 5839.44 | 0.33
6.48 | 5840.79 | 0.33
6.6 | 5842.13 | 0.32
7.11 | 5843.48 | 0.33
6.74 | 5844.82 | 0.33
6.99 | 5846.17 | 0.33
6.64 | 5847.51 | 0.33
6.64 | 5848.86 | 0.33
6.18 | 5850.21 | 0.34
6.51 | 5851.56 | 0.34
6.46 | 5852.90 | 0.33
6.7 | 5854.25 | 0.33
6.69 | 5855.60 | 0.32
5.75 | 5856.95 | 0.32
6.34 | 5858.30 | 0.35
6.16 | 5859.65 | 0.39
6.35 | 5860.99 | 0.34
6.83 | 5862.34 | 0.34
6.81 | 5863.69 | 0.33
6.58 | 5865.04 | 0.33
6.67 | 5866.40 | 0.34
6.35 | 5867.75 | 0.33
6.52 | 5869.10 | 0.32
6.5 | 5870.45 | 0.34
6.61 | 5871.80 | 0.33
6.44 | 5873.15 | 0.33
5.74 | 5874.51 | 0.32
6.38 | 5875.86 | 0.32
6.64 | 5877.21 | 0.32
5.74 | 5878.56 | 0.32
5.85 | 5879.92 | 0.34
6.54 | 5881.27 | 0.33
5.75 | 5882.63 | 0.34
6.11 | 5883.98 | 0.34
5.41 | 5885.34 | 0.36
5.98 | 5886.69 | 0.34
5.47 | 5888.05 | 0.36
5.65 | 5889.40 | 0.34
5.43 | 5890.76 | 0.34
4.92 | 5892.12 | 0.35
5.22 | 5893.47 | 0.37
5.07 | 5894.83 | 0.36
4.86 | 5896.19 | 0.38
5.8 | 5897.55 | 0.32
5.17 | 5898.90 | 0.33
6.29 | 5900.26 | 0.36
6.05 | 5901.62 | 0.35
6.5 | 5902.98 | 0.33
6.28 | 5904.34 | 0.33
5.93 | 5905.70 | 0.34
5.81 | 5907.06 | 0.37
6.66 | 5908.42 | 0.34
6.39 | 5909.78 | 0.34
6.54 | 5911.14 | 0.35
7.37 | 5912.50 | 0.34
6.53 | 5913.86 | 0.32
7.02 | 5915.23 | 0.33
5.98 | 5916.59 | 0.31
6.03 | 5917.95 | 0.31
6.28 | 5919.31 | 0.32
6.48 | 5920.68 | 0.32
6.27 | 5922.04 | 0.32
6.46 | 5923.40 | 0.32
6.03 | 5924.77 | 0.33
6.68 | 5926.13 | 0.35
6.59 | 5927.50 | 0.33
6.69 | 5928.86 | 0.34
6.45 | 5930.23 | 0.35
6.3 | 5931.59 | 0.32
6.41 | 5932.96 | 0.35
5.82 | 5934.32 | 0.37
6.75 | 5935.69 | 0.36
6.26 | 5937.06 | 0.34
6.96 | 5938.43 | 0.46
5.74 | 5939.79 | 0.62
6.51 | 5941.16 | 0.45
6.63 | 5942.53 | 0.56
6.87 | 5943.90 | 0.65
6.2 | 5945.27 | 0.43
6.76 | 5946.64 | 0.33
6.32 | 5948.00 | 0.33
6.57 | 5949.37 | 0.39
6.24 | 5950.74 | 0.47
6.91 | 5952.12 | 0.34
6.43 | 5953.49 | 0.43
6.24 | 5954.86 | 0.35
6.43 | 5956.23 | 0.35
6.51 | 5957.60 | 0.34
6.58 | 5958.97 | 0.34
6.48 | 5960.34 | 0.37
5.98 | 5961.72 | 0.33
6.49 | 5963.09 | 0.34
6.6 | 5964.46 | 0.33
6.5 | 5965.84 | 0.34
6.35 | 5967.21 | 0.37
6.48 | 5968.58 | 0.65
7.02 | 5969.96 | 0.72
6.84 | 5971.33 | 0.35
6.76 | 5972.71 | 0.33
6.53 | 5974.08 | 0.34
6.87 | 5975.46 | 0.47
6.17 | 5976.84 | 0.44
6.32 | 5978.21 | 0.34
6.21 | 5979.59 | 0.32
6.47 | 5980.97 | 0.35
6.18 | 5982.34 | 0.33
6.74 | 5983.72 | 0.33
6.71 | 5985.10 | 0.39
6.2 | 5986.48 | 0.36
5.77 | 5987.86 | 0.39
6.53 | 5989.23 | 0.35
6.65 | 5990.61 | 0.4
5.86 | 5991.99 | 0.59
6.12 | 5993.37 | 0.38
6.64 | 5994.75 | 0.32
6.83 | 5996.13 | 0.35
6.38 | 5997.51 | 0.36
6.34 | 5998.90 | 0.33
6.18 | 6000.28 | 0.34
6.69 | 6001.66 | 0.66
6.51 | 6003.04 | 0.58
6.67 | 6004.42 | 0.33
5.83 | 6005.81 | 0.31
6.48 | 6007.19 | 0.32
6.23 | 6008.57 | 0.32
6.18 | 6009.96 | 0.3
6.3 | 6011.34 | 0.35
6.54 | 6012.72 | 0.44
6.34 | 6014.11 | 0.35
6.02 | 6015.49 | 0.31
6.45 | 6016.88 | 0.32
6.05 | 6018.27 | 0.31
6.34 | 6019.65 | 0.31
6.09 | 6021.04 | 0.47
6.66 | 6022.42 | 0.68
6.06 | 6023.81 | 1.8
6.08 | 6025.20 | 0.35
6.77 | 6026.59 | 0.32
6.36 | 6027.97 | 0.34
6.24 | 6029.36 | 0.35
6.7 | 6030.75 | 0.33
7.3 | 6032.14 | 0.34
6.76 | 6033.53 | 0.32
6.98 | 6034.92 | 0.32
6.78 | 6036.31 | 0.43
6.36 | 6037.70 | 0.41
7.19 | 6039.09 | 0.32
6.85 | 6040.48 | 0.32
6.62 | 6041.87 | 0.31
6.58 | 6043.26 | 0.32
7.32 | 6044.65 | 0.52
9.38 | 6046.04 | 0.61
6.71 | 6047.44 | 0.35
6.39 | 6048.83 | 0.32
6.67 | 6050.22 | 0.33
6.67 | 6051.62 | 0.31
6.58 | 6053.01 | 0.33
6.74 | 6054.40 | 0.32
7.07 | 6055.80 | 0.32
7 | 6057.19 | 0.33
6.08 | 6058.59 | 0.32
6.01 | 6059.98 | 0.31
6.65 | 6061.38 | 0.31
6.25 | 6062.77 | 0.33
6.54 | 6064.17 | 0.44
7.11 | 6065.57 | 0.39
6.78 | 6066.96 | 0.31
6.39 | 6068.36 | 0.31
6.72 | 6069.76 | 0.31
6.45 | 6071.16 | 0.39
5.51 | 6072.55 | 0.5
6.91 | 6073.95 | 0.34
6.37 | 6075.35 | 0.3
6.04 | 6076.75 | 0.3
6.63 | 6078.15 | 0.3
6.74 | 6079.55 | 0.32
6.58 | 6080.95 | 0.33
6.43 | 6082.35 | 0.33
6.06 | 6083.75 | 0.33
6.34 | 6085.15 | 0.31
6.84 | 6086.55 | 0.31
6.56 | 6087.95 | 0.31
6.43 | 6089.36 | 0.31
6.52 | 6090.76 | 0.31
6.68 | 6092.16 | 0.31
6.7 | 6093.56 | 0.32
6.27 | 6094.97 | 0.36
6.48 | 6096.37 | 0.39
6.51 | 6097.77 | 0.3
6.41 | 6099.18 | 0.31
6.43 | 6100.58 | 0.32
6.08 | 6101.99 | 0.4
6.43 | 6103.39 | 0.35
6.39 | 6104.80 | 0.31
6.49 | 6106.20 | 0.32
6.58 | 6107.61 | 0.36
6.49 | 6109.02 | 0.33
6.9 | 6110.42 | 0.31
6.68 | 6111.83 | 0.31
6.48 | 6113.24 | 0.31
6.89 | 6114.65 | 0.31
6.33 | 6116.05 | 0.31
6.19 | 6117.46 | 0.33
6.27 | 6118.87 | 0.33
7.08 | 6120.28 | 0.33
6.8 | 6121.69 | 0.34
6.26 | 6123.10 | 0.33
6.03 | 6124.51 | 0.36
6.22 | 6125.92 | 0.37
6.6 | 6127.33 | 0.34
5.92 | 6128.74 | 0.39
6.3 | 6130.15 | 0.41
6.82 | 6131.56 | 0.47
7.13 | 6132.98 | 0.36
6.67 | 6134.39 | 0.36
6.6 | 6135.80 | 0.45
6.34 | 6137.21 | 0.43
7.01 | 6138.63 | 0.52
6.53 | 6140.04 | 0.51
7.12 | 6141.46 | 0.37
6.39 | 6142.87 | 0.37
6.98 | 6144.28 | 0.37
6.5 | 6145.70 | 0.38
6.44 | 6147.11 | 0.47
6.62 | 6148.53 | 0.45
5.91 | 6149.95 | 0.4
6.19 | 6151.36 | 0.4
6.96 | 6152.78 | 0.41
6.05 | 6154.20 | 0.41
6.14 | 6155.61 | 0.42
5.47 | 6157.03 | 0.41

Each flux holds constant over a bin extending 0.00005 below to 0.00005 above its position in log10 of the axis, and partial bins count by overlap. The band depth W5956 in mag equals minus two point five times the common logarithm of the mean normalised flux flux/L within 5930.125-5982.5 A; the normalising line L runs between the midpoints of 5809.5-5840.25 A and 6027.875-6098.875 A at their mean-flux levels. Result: 0.04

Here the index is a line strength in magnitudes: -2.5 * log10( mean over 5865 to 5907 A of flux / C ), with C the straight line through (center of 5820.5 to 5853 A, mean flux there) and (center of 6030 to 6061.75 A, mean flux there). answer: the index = 0.14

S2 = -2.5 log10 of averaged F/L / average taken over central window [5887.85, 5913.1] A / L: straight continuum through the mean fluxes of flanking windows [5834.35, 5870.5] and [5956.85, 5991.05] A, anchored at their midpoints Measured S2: 0.119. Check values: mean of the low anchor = 6.6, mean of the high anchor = 6.48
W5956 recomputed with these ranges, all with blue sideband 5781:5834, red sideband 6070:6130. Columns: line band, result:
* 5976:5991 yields 0.02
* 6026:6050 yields -0.07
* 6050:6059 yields -0.04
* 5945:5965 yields 0.01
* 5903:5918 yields 0.02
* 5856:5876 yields 0.02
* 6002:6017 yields 0.03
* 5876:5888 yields 0.10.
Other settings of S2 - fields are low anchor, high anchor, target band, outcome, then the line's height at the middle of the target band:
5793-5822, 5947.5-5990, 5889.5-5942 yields 0.06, 6.53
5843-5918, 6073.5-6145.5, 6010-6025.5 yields 0.02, 6.4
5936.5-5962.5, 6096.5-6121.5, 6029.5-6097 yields -0.03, 6.5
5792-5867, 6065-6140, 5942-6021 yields 0.02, 6.57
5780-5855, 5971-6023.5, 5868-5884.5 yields 0.05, 6.53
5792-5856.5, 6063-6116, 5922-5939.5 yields 0.03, 6.62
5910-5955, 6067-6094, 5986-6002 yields 0.02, 6.47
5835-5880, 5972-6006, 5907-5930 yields 0.00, 6.47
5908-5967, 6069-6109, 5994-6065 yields -0.02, 6.45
